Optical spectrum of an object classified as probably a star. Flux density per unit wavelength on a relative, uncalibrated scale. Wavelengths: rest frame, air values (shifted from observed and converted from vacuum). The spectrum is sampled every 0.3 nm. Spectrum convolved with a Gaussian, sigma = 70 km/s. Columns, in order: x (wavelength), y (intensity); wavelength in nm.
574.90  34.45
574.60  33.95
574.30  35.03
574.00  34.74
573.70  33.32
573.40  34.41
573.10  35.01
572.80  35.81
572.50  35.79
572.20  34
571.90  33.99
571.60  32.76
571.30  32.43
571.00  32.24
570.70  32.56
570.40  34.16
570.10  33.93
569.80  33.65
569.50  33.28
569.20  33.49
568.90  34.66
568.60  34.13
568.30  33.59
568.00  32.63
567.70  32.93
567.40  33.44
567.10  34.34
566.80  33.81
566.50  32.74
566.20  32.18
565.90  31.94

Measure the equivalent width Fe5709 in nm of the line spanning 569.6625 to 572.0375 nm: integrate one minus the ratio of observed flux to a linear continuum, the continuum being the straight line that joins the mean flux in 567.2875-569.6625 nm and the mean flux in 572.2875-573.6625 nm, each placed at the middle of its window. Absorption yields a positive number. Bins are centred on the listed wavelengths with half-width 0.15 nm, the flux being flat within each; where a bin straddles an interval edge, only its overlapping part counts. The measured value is 0.08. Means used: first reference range 33.5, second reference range 35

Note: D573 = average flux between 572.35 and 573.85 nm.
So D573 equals 34.9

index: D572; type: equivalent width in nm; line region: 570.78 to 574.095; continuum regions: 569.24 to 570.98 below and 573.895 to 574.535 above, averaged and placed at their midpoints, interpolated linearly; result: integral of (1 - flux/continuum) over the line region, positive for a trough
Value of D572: 0.018 nm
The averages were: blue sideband 33.4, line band 34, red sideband 34.8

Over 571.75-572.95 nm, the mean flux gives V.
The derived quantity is 34.9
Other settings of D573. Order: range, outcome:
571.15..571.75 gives 32.6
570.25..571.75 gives 32.8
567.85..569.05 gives 33.8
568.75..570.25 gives 33.8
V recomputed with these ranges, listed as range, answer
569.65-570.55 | 33.9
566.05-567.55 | 33.3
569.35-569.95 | 33.5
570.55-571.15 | 32.4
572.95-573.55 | 34.7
